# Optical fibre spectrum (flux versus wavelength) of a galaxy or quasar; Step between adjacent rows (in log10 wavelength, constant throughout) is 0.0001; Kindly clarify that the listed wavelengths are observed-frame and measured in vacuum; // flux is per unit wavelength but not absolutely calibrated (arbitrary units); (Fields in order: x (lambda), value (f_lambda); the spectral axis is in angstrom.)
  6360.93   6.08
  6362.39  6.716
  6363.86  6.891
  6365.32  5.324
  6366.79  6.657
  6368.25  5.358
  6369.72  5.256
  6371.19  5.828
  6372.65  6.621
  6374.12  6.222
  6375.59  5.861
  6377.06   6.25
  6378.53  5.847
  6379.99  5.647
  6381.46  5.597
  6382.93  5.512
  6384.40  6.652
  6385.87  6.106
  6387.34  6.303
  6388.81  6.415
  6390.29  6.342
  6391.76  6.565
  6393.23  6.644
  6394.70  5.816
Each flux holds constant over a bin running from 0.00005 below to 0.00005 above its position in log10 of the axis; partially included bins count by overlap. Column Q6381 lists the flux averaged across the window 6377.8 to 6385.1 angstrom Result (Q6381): 5.85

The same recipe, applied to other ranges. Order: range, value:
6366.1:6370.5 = 5.75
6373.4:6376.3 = 6.04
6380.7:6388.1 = 6.03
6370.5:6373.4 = 6.24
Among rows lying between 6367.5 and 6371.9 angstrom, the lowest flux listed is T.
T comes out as 5.256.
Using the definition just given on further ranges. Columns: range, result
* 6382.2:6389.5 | 5.512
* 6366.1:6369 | 5.358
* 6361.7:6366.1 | 5.324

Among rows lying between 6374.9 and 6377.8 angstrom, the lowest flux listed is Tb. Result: 5.861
